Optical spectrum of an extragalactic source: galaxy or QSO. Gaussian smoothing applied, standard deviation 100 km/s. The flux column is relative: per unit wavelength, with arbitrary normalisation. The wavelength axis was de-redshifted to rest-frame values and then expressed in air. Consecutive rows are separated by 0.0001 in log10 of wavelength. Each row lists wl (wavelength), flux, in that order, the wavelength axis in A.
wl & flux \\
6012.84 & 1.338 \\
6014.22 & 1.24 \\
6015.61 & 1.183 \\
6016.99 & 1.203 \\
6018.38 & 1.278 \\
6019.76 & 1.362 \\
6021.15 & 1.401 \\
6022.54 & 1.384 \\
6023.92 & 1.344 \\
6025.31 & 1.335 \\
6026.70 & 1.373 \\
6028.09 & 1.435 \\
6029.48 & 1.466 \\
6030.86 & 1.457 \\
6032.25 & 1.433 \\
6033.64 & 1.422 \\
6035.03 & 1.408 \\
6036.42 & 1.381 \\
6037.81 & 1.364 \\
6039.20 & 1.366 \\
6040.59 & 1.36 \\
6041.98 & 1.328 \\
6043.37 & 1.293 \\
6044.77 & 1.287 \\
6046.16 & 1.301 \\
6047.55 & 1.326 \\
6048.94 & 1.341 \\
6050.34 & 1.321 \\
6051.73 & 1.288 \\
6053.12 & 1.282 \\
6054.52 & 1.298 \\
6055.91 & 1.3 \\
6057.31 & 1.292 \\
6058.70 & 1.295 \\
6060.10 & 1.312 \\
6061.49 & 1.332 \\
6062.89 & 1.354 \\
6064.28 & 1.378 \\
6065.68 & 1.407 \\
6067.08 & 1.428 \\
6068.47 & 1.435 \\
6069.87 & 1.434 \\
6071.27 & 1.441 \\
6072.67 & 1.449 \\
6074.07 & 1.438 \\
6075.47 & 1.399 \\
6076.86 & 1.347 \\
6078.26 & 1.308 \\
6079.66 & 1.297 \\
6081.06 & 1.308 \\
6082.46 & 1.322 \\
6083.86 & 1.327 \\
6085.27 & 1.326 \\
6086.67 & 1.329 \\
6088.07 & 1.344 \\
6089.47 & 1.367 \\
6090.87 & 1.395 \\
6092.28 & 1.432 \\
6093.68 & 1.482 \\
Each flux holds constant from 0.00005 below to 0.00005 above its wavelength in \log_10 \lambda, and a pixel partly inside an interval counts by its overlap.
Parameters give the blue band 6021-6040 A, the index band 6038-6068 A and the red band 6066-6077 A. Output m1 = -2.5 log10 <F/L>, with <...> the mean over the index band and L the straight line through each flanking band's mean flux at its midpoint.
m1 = 0.066 mag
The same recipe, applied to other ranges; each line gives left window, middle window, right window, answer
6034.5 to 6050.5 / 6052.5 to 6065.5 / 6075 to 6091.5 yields 0.02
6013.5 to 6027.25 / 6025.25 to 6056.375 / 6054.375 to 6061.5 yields -0.04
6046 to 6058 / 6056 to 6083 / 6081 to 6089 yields -0.04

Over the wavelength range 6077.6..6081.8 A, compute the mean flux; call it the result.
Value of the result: 1.3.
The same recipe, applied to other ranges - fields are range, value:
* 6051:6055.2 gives 1.29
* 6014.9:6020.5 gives 1.26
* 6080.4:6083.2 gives 1.32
